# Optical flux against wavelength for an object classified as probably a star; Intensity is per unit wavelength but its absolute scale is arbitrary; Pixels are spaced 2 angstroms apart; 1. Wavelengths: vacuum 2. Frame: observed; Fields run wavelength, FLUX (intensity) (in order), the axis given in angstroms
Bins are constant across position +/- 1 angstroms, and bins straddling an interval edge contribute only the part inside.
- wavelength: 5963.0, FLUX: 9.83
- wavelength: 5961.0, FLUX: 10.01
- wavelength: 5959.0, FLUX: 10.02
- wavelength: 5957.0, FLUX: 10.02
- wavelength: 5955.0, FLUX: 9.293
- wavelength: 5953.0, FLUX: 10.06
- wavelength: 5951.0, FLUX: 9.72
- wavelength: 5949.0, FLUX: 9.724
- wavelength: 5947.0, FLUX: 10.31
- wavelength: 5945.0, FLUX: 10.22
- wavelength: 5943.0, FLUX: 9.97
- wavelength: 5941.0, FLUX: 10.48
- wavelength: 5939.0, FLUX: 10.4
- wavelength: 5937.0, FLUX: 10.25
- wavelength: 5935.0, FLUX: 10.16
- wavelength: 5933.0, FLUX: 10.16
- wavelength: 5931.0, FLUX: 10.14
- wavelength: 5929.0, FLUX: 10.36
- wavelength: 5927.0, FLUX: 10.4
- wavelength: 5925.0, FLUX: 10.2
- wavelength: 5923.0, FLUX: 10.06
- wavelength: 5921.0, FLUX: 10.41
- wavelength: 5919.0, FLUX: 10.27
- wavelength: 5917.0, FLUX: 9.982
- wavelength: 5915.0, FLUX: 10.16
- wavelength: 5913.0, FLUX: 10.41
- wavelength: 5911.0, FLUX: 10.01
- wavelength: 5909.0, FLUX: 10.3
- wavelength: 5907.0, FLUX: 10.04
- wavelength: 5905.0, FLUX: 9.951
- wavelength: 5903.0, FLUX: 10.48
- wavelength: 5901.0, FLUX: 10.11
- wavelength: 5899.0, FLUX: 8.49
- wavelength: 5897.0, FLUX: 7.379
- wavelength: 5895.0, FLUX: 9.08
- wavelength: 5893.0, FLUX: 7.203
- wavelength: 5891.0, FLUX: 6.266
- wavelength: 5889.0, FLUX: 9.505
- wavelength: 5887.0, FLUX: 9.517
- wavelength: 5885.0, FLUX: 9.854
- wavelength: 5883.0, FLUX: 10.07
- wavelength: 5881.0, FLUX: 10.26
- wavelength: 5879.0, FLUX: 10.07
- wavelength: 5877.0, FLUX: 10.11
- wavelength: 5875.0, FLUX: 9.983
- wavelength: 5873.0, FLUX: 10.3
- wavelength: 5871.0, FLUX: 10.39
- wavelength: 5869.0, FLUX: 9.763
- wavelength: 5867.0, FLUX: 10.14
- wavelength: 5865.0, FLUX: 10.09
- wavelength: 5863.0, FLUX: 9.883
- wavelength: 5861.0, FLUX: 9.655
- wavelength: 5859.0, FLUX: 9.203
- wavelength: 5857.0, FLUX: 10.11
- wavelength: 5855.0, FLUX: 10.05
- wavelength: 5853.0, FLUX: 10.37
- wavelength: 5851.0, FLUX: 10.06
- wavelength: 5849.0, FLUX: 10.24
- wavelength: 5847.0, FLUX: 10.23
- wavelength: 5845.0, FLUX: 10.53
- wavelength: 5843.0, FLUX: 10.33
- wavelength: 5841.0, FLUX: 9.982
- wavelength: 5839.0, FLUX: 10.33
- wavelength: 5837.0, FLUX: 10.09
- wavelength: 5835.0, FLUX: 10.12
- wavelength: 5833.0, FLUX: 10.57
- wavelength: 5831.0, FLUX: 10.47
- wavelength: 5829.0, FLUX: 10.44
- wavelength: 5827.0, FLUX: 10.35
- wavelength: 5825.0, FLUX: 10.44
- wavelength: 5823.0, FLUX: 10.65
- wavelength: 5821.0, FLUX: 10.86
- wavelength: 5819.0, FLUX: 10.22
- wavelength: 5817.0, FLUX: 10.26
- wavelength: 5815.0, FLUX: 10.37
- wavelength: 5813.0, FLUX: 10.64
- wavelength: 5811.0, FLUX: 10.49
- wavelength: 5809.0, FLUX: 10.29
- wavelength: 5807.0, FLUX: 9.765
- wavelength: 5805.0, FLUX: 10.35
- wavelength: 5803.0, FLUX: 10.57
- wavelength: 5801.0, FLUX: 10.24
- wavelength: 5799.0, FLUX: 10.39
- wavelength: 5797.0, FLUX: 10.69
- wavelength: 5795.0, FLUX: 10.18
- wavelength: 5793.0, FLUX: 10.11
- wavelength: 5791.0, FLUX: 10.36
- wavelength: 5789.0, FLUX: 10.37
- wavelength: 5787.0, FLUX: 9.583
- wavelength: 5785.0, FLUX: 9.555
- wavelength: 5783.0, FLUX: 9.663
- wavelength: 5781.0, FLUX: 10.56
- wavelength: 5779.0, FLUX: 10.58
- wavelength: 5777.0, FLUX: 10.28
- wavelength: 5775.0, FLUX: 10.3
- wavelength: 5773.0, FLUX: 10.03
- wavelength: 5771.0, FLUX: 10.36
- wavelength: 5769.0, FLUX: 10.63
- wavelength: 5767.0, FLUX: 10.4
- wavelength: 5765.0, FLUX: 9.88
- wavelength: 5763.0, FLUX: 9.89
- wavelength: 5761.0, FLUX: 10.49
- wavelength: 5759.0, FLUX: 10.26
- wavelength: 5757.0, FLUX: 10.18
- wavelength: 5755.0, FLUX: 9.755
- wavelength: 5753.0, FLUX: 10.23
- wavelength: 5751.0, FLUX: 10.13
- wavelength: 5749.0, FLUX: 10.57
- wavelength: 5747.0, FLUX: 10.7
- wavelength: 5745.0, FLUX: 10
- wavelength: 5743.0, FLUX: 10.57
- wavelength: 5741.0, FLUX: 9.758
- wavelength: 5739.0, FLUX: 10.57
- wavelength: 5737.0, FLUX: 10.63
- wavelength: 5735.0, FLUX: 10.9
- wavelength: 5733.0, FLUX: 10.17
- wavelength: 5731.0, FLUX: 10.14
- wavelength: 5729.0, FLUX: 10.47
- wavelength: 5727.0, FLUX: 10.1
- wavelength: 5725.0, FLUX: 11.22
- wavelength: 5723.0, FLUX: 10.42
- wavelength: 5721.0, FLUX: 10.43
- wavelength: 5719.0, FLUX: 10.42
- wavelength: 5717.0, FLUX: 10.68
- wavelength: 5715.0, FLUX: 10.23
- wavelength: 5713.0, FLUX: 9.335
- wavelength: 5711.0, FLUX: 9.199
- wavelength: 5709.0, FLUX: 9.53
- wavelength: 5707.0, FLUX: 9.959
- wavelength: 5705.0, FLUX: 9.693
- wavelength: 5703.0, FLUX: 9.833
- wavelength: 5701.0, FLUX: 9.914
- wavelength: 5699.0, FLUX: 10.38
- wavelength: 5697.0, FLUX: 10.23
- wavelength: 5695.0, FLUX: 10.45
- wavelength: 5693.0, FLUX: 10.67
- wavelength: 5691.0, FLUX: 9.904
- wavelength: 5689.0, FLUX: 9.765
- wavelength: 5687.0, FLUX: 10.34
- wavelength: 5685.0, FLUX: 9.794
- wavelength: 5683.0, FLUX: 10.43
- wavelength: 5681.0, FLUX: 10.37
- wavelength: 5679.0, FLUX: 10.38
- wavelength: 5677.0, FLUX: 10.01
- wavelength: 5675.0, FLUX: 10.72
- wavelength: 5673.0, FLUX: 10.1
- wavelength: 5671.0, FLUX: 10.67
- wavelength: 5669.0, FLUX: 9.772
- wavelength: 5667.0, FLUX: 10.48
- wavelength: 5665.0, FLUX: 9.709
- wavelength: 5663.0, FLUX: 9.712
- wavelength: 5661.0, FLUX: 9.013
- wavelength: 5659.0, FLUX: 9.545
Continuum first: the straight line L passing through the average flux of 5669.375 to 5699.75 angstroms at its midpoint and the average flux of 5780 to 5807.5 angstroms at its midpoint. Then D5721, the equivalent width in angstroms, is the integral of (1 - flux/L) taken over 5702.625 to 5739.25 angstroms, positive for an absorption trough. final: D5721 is 0.1 angstroms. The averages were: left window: 10.3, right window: 10.2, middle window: 10.2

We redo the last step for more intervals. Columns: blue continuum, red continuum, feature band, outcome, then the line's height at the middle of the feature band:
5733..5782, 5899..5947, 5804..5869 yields 0.1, 10.3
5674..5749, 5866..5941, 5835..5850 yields -0.4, 9.94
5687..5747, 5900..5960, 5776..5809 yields -0.1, 10.2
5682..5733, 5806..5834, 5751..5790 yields 0.5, 10.3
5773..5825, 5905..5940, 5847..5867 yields 0.5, 10.3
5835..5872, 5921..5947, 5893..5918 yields 1.4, 10.2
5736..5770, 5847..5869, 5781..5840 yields -1.1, 10.1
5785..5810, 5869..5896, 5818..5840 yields -1.1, 9.93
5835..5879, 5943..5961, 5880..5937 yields 1.7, 10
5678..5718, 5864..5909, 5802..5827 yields -1.8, 9.72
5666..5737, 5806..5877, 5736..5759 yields -0.2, 10.2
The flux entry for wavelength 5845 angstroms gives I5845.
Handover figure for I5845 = 10.53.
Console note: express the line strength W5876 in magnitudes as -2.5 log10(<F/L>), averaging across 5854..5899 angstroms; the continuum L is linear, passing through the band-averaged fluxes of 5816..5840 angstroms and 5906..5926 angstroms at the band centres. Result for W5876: 0.09 mag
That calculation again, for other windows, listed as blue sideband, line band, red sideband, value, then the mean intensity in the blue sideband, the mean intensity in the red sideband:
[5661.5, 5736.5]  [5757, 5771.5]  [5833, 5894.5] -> -0.02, 10.2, 9.83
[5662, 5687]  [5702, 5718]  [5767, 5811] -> 0.04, 10.2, 10.2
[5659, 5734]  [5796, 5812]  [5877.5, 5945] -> -0.04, 10.1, 9.78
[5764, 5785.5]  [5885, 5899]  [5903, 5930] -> 0.22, 10.2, 10.2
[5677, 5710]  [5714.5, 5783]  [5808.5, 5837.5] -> -0.01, 10.1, 10.4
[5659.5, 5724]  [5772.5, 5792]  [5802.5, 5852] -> 0.01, 10.1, 10.3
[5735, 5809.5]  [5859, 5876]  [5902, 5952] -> 0.02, 10.2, 10.2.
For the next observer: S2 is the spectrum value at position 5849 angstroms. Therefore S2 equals 10.24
